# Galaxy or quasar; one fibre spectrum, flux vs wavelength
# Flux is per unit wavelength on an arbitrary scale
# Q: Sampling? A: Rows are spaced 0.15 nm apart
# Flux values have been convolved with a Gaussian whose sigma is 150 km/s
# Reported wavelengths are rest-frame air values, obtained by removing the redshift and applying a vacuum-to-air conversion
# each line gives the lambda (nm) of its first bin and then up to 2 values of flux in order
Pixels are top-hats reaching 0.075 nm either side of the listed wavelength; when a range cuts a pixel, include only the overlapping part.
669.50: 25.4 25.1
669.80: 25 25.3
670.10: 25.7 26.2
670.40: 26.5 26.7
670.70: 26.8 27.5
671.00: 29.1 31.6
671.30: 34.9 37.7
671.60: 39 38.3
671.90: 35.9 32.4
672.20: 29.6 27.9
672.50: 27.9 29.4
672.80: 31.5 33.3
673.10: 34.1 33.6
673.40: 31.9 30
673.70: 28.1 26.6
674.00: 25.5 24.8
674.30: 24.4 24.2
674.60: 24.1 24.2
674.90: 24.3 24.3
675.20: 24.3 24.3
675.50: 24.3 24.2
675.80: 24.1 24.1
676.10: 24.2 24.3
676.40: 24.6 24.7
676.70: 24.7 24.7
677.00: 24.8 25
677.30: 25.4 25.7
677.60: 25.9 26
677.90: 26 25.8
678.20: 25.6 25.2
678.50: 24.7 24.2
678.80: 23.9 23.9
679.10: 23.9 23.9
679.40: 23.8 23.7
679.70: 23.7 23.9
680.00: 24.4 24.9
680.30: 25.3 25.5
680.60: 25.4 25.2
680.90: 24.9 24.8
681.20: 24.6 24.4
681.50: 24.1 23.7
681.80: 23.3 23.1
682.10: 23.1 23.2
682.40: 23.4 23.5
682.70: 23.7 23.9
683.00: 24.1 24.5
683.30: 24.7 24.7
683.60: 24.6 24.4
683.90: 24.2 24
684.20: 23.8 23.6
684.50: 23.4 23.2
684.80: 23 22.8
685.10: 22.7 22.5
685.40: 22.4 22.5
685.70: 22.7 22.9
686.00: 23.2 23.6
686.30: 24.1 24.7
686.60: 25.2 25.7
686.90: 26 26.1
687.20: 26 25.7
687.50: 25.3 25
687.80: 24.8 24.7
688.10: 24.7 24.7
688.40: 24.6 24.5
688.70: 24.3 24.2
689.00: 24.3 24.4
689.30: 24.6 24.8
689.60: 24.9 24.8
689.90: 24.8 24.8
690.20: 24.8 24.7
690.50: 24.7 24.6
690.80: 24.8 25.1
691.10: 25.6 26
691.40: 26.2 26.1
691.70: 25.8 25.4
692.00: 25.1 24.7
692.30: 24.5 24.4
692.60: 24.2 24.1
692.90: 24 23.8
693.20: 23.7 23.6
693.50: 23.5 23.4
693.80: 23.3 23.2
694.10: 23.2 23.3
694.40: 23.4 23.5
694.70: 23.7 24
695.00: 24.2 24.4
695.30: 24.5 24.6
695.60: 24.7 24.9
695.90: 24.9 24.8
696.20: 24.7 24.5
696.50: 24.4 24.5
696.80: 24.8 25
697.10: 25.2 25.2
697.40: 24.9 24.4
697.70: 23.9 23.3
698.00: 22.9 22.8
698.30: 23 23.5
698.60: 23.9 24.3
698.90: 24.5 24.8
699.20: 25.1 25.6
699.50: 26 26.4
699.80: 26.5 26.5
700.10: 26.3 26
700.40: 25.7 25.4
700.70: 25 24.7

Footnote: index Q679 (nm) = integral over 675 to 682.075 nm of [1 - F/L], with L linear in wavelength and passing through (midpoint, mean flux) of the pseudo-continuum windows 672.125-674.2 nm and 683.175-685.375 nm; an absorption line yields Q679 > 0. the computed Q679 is 0.57 nm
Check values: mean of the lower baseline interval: 29.6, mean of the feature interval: 24.6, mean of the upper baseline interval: 23.7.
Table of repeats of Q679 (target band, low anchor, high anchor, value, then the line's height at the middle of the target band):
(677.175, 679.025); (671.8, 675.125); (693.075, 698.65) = 0.17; 27.7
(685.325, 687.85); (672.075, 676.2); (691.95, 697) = 0.08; 25.3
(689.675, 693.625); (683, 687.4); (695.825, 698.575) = -0.10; 24.1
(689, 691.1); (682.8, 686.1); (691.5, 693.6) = -0.05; 24.2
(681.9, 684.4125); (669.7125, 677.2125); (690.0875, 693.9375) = 0.21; 26.1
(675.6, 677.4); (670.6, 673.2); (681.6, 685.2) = 0.26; 28.8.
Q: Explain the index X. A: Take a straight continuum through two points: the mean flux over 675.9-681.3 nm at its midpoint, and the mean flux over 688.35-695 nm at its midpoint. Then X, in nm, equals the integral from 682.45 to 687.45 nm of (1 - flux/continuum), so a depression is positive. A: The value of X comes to 0.12 nm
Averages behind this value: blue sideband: 24.8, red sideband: 24.4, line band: 24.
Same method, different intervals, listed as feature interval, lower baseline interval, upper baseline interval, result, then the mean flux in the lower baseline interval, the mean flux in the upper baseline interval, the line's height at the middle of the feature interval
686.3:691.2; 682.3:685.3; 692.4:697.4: -0.20 nm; 23.7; 24.2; 23.9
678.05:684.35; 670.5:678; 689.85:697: 0.56 nm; 27.8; 24.5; 26.6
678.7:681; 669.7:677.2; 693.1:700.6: 0.21 nm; 27.8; 24.5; 26.9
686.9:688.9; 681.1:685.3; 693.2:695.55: -0.11 nm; 23.7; 23.7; 23.7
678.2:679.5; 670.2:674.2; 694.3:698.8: 0.21 nm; 30.7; 24.2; 28.9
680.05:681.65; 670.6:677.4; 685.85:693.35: 0.11 nm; 28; 24.8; 26.6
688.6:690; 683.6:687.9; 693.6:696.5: -0.03 nm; 24.1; 24.1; 24.1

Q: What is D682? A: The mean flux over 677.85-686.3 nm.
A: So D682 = 24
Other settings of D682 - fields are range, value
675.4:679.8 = 24.6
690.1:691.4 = 25.1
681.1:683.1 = 23.7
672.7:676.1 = 26.8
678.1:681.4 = 24.5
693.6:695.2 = 23.6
